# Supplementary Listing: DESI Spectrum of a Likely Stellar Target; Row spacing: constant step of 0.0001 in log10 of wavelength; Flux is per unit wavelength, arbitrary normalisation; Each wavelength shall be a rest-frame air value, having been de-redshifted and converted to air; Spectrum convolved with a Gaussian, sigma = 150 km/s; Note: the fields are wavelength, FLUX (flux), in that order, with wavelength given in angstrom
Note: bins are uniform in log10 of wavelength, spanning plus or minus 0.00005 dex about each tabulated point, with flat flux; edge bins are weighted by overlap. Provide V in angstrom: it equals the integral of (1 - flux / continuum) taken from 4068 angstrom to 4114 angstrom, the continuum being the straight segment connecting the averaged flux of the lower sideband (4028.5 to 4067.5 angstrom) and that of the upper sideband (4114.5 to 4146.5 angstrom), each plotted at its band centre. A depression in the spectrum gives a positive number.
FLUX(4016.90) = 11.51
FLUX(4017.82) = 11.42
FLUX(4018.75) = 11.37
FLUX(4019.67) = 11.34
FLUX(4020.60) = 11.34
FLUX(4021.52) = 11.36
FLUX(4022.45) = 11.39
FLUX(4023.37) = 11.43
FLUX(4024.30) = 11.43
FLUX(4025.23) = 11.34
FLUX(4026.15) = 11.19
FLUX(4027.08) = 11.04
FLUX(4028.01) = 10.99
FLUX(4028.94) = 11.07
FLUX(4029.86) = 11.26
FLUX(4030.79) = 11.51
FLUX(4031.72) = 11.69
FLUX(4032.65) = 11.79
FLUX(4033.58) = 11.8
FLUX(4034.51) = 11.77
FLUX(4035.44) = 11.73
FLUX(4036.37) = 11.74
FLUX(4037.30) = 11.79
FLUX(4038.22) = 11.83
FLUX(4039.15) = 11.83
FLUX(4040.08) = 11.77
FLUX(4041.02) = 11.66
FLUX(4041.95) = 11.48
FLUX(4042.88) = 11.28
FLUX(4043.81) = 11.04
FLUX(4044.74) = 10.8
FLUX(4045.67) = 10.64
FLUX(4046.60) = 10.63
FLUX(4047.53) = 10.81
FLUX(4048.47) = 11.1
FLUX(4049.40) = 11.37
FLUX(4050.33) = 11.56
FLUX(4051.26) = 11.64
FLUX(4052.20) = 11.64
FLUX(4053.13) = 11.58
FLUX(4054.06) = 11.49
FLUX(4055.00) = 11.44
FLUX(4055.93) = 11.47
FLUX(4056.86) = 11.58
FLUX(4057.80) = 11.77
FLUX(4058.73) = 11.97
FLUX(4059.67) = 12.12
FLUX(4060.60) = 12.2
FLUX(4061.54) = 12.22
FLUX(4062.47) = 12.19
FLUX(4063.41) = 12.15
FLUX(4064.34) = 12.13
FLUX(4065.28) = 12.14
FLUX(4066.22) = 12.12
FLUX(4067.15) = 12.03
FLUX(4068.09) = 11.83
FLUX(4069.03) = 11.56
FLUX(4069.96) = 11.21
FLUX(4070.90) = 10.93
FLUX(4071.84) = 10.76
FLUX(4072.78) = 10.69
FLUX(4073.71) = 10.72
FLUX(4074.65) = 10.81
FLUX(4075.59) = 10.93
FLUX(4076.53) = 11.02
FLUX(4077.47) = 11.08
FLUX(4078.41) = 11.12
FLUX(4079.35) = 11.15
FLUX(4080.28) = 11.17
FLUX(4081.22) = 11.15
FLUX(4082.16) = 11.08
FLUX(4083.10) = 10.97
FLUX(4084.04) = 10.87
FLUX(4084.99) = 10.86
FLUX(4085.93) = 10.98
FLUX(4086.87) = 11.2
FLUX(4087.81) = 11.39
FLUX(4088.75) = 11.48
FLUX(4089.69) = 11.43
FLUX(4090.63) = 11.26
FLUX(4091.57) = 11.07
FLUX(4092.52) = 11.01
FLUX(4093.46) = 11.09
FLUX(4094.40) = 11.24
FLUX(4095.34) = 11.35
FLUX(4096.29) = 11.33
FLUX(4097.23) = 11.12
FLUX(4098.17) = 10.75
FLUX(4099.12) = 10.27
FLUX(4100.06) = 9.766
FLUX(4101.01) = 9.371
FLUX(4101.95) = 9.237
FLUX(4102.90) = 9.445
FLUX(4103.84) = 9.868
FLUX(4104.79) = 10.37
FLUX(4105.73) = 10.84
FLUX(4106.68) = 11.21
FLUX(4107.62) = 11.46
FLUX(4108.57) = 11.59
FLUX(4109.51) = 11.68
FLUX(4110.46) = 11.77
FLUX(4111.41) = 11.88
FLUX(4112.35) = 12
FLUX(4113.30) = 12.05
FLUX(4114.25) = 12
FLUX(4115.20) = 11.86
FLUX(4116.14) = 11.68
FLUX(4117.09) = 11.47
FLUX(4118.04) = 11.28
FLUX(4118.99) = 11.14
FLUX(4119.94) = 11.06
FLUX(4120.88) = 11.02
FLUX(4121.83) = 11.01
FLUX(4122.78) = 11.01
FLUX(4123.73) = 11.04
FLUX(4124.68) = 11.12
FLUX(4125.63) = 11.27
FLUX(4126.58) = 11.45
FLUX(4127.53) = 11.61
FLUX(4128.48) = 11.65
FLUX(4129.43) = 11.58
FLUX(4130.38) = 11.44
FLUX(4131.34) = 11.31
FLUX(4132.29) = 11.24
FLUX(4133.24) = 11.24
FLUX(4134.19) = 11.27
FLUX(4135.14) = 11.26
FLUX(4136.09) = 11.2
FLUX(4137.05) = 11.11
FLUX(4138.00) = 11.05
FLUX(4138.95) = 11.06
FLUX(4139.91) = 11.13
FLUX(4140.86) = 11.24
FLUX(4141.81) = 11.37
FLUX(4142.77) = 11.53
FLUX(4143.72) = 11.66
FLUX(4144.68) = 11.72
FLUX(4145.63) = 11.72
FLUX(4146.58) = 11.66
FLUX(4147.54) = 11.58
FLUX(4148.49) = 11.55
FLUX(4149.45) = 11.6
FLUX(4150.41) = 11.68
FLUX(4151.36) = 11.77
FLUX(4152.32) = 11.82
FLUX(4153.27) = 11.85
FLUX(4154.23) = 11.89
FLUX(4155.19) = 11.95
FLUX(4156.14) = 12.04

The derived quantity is 1.86 angstrom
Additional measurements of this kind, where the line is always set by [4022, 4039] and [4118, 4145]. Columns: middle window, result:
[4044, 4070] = -0.4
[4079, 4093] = 0.3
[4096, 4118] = 0.6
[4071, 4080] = 0.4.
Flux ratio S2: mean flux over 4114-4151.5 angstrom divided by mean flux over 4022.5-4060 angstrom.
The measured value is 0.99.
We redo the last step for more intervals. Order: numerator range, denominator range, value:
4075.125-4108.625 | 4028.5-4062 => 0.94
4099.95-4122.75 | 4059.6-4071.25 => 0.93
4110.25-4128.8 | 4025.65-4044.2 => 1.00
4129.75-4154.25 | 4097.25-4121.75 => 1.04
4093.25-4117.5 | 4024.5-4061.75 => 0.96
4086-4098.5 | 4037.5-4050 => 1.00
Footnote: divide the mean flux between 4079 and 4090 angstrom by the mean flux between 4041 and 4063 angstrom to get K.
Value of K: 1.0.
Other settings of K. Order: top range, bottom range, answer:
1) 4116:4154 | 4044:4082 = 1.00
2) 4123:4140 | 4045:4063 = 0.98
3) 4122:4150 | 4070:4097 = 1.03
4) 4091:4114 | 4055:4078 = 0.94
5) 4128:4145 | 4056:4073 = 0.96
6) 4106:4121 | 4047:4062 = 1.00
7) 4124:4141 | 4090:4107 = 1.07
